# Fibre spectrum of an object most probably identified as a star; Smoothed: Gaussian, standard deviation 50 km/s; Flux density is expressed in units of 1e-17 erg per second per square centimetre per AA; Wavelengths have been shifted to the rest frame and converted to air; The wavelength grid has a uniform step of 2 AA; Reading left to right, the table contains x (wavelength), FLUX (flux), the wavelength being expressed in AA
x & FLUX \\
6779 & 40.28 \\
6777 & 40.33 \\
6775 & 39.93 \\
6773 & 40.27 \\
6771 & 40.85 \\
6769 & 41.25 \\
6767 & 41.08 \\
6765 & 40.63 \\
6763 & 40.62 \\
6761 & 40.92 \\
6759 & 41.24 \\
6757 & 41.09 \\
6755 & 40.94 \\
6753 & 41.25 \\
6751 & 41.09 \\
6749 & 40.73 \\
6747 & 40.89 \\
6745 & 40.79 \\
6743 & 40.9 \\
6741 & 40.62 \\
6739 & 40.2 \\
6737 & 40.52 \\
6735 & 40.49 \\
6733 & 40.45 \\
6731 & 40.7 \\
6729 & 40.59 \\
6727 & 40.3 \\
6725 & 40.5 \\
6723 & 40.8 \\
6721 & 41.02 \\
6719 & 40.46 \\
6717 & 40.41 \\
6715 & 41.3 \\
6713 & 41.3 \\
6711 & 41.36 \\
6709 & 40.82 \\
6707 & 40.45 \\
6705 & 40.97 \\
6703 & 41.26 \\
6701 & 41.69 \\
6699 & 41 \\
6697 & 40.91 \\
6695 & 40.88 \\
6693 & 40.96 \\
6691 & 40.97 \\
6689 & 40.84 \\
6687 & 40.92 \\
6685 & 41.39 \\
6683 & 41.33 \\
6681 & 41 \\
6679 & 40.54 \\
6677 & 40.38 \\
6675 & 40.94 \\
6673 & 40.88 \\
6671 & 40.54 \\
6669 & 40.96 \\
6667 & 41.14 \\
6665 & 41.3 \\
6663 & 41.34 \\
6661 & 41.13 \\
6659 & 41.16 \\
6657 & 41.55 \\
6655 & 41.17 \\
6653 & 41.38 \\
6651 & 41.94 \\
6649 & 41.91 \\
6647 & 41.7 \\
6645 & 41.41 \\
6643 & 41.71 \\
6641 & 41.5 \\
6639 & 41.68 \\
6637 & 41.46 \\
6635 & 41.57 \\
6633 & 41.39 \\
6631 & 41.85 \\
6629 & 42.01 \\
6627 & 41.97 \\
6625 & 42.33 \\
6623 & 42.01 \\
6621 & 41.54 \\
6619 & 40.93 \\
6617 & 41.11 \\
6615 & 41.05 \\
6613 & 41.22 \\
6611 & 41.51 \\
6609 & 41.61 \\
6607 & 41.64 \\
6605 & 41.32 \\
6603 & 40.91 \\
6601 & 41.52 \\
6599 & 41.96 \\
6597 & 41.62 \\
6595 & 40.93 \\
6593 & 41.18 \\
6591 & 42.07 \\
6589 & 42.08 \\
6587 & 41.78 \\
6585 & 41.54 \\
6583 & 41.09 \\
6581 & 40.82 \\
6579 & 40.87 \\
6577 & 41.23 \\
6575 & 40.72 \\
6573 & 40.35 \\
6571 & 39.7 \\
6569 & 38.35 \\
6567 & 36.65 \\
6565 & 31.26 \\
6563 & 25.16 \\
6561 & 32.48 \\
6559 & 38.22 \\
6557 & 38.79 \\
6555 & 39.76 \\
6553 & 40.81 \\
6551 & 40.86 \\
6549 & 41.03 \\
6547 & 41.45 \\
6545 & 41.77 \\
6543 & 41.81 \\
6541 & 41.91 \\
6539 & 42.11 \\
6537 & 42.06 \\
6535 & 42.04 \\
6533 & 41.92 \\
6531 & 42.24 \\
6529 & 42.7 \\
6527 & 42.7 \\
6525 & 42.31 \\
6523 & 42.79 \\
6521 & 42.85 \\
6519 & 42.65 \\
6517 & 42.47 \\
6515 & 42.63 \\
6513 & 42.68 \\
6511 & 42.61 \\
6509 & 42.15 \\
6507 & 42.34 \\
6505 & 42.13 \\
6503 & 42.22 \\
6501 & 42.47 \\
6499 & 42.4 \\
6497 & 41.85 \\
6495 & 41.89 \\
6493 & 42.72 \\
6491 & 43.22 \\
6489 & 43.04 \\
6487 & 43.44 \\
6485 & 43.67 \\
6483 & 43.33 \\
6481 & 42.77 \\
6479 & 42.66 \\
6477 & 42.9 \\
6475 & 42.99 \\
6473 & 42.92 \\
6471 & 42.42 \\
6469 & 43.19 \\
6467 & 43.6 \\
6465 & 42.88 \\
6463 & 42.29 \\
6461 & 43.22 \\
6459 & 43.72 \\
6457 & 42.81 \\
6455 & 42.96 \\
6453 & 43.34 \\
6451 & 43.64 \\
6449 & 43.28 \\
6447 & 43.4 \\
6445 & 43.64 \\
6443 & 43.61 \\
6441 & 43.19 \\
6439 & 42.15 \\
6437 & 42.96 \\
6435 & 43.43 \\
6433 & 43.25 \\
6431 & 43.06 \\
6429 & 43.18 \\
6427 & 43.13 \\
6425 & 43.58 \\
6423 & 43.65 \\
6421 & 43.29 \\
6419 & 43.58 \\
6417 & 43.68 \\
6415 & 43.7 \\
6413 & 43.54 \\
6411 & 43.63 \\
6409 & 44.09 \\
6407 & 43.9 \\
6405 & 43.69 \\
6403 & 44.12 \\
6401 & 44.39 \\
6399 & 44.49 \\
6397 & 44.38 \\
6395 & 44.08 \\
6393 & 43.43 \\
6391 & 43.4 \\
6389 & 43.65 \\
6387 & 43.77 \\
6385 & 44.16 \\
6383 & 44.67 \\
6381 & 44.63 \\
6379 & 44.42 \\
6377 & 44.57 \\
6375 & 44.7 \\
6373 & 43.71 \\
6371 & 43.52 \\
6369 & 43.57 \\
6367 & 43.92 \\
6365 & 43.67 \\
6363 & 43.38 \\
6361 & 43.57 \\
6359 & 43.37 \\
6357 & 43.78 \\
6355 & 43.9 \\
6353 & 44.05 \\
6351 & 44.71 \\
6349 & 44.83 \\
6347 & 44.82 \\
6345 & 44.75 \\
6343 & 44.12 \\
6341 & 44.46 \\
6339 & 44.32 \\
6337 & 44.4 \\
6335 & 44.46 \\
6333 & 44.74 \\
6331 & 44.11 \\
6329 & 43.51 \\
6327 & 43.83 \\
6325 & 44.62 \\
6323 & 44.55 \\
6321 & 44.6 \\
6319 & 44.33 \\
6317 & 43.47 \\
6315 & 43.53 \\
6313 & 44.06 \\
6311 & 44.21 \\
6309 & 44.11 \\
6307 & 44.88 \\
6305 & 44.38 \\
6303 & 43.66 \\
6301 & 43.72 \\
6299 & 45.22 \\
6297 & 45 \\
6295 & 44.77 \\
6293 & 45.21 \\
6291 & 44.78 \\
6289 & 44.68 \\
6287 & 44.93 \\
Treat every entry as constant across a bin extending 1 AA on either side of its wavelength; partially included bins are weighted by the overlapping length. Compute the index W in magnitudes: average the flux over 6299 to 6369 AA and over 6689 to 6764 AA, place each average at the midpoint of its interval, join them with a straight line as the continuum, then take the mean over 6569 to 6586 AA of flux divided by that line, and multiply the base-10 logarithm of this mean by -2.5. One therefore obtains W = 0.04 mag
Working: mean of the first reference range 44.1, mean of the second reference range 40.8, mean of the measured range 40.6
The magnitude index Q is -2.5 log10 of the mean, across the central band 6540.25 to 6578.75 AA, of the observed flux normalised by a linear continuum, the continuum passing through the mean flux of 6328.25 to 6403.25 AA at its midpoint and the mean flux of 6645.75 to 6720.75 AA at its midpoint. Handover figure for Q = 0.100 mag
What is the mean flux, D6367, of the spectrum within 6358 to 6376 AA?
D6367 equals 43.7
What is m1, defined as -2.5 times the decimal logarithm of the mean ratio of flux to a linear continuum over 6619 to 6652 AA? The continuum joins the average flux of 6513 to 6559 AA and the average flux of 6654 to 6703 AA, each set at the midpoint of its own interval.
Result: -0.01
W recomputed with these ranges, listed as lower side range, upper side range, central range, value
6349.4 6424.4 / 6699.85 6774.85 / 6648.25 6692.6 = 0.01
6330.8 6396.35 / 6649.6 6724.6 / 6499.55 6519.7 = 0.01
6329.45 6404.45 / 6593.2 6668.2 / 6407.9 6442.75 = 0.00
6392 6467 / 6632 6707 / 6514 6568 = 0.06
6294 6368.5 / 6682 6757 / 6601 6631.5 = 0.01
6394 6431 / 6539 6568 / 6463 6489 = -0.05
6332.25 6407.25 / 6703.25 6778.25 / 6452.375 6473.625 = 0.01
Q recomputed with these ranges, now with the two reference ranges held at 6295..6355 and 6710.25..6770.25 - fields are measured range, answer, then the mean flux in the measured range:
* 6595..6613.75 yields 0.01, 41.5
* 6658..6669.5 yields 0.01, 41.2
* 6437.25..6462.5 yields 0.00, 43.2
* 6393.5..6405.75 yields -0.01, 44.2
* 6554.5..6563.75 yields 0.21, 34.9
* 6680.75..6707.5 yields 0.00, 41.1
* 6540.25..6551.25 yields 0.02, 41.5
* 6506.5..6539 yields 0.01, 42.4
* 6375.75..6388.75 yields -0.01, 44.3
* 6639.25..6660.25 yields 0.00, 41.5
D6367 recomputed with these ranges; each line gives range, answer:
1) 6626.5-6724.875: 41.2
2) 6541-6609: 39.8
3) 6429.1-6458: 43.2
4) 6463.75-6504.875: 42.8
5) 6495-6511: 42.2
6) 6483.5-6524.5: 42.6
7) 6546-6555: 40.9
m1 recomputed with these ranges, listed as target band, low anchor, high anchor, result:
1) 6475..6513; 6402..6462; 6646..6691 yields 0.004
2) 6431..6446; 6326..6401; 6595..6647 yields 0.005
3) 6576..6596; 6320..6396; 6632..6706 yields 0.016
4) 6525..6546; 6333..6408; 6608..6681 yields 0.008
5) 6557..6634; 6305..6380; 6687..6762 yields 0.048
